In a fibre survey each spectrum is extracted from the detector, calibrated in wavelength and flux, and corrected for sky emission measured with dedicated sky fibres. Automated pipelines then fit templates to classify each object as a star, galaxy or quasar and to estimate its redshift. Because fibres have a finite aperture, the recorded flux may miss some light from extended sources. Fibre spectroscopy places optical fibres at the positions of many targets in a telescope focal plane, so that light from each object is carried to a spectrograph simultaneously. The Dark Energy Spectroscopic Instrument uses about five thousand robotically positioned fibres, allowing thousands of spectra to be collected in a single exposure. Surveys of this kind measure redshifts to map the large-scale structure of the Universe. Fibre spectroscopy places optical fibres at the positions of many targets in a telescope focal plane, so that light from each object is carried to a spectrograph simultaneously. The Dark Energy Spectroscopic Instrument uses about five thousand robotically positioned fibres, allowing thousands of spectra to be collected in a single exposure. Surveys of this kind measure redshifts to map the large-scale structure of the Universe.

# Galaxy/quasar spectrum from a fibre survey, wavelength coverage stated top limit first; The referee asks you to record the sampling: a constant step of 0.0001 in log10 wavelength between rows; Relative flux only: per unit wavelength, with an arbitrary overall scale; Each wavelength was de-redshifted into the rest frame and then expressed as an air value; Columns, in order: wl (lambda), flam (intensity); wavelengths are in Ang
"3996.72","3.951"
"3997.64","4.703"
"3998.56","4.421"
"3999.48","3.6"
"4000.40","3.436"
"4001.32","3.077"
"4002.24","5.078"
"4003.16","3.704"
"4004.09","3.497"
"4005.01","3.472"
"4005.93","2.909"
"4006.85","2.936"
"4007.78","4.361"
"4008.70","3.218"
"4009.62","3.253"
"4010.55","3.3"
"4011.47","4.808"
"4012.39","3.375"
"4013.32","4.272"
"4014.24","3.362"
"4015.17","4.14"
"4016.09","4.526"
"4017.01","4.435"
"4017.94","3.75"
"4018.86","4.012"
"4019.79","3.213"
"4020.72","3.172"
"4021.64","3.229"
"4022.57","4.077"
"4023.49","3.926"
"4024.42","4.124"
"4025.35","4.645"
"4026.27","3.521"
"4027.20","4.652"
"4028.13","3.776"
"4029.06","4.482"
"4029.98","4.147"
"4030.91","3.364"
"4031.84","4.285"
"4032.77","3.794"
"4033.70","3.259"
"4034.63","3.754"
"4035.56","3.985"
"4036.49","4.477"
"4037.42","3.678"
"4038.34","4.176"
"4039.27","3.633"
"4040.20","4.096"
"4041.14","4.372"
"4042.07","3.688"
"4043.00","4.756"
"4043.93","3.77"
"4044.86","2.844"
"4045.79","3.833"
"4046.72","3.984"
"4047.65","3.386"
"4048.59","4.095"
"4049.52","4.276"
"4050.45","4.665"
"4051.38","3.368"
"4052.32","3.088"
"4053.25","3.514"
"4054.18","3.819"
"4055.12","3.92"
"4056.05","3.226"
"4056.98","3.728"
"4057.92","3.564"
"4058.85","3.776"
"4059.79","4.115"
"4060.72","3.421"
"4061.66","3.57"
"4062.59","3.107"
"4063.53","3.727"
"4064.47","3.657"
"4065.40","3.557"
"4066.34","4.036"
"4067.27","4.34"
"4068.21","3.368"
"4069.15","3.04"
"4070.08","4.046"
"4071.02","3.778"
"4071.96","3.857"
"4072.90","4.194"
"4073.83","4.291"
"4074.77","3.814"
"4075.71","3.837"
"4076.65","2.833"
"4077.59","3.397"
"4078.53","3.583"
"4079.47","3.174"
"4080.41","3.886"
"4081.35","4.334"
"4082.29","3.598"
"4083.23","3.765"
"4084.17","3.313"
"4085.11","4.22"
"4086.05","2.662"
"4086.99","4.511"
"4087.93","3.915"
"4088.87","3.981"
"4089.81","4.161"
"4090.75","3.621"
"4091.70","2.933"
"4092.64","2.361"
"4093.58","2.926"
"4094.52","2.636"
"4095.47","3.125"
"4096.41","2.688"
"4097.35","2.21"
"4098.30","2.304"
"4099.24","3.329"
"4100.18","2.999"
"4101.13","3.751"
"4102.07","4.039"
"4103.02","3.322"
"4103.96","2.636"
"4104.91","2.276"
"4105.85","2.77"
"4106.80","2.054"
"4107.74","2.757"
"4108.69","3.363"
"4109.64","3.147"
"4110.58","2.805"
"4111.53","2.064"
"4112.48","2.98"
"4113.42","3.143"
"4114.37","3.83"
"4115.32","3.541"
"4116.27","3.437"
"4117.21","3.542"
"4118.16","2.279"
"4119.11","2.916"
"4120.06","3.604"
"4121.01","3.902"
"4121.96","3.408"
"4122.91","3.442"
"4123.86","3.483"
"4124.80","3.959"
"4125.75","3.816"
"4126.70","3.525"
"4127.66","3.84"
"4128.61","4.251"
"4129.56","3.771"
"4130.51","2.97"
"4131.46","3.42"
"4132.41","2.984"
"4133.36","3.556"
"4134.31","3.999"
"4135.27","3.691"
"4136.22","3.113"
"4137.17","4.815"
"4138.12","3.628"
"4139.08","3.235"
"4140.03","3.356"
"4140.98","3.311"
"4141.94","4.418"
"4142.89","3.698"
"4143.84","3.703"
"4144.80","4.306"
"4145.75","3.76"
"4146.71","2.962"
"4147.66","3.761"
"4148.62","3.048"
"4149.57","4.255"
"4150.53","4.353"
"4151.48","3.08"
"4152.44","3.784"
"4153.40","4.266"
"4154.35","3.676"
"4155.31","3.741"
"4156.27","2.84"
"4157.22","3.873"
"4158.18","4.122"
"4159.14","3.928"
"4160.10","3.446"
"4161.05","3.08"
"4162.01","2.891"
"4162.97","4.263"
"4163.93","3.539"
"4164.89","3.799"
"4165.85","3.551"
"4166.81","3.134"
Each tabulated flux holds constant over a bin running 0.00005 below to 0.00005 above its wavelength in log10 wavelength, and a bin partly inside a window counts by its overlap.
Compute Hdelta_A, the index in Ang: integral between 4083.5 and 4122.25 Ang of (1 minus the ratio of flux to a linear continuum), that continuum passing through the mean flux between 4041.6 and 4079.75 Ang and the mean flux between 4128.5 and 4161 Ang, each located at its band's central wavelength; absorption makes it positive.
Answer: 5.56 Ang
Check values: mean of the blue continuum 3.71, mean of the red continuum 3.67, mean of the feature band 3.16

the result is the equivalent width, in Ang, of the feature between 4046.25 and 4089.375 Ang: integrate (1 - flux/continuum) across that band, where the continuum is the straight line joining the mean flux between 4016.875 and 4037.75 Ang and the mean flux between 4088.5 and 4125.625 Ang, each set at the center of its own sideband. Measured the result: -2.8 Ang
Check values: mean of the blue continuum 3.89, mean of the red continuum 3.13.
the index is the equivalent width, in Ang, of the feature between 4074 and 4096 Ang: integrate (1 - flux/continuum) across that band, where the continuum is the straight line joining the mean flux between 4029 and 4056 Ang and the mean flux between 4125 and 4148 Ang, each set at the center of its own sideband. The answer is 1.5 Ang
